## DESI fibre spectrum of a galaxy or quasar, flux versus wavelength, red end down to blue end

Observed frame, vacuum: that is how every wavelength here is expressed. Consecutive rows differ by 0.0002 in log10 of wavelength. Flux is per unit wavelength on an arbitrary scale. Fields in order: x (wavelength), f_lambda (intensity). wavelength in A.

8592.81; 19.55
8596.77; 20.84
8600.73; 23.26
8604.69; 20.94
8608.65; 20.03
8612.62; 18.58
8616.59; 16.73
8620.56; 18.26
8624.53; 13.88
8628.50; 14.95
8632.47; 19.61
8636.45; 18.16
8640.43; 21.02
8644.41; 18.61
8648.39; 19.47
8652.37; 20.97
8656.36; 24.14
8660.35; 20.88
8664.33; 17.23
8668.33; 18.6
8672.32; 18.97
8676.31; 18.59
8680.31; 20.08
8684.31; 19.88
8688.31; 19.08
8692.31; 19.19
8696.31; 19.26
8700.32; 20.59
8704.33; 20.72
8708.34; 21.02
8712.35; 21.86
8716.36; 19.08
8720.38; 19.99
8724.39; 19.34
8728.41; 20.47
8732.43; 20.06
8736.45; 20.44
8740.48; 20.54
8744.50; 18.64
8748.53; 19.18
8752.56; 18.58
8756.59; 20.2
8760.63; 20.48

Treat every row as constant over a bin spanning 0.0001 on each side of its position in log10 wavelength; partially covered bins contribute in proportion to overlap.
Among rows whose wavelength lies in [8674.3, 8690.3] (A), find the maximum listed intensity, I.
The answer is 20.08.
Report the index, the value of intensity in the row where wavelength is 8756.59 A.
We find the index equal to 20.2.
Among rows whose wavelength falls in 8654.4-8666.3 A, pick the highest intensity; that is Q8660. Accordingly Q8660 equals 24.14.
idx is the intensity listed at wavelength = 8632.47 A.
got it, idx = 19.61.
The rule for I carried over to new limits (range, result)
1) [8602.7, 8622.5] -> 20.94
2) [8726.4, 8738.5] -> 20.47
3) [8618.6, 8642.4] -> 21.02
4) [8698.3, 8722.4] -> 21.86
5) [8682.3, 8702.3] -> 20.59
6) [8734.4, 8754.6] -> 20.54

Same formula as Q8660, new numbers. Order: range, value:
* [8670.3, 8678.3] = 18.97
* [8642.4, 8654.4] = 20.97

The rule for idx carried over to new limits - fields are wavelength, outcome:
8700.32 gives 20.59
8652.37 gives 20.97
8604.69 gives 20.94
